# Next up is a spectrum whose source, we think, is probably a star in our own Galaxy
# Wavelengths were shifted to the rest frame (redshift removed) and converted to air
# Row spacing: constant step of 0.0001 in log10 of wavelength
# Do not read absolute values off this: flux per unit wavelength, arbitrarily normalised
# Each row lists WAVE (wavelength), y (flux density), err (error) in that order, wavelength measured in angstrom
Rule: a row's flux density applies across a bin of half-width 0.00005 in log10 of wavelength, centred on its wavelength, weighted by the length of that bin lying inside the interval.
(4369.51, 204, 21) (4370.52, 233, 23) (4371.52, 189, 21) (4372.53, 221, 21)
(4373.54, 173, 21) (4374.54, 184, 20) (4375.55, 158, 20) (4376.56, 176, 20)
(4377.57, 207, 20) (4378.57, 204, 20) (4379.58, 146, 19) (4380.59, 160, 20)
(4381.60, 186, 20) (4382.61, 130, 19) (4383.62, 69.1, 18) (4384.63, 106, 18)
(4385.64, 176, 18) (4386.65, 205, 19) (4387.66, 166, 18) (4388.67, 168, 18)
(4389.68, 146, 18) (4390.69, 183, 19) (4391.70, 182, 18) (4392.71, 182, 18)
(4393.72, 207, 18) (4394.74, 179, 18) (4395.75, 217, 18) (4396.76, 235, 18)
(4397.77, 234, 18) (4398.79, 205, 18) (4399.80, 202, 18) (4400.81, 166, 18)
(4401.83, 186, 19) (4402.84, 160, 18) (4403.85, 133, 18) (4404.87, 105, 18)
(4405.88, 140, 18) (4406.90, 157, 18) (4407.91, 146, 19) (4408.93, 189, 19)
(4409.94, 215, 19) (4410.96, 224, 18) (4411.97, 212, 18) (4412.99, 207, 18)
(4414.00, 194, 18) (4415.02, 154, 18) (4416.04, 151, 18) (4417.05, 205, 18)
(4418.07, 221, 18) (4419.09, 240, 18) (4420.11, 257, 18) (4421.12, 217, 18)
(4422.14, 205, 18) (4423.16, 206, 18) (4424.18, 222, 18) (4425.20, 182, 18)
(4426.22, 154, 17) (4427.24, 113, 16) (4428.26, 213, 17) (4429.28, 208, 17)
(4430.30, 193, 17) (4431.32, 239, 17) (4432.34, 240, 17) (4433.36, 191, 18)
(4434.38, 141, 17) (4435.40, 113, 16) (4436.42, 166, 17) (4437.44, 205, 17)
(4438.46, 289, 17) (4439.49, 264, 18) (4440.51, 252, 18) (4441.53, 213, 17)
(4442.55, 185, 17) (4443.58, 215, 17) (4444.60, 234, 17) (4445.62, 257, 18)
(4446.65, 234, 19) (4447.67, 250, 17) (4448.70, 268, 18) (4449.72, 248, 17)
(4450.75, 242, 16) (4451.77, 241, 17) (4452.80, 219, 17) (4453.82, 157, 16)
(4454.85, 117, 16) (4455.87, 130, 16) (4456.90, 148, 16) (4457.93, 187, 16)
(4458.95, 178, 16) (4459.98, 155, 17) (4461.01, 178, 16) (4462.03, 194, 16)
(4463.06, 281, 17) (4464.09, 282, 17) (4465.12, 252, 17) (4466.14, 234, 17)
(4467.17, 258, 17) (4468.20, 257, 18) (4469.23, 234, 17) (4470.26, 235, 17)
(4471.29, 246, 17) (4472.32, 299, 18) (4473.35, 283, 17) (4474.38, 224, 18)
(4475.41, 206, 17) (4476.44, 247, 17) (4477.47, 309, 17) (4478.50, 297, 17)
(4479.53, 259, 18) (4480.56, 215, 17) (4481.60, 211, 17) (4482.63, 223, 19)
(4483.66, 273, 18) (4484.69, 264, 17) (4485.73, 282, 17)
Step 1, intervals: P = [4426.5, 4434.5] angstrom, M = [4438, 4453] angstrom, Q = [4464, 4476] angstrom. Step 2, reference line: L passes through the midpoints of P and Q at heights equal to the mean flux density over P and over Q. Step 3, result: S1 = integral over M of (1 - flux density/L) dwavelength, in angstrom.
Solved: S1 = -1.8 angstrom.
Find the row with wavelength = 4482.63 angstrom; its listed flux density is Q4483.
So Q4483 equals 223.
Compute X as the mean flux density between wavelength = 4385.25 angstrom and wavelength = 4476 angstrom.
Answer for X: 204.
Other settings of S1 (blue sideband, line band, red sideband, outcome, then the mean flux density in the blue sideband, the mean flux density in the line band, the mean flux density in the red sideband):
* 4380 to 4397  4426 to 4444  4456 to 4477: 0.3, 169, 200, 227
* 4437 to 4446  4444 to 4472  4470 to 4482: 2.8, 235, 220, 253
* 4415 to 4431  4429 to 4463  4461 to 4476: 2.5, 198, 206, 247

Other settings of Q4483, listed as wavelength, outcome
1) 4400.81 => 166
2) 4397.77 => 234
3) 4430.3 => 193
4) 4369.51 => 204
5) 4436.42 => 166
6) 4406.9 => 157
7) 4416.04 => 151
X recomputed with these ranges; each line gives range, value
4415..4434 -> 201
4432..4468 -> 212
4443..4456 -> 219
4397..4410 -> 172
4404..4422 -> 189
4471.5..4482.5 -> 254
